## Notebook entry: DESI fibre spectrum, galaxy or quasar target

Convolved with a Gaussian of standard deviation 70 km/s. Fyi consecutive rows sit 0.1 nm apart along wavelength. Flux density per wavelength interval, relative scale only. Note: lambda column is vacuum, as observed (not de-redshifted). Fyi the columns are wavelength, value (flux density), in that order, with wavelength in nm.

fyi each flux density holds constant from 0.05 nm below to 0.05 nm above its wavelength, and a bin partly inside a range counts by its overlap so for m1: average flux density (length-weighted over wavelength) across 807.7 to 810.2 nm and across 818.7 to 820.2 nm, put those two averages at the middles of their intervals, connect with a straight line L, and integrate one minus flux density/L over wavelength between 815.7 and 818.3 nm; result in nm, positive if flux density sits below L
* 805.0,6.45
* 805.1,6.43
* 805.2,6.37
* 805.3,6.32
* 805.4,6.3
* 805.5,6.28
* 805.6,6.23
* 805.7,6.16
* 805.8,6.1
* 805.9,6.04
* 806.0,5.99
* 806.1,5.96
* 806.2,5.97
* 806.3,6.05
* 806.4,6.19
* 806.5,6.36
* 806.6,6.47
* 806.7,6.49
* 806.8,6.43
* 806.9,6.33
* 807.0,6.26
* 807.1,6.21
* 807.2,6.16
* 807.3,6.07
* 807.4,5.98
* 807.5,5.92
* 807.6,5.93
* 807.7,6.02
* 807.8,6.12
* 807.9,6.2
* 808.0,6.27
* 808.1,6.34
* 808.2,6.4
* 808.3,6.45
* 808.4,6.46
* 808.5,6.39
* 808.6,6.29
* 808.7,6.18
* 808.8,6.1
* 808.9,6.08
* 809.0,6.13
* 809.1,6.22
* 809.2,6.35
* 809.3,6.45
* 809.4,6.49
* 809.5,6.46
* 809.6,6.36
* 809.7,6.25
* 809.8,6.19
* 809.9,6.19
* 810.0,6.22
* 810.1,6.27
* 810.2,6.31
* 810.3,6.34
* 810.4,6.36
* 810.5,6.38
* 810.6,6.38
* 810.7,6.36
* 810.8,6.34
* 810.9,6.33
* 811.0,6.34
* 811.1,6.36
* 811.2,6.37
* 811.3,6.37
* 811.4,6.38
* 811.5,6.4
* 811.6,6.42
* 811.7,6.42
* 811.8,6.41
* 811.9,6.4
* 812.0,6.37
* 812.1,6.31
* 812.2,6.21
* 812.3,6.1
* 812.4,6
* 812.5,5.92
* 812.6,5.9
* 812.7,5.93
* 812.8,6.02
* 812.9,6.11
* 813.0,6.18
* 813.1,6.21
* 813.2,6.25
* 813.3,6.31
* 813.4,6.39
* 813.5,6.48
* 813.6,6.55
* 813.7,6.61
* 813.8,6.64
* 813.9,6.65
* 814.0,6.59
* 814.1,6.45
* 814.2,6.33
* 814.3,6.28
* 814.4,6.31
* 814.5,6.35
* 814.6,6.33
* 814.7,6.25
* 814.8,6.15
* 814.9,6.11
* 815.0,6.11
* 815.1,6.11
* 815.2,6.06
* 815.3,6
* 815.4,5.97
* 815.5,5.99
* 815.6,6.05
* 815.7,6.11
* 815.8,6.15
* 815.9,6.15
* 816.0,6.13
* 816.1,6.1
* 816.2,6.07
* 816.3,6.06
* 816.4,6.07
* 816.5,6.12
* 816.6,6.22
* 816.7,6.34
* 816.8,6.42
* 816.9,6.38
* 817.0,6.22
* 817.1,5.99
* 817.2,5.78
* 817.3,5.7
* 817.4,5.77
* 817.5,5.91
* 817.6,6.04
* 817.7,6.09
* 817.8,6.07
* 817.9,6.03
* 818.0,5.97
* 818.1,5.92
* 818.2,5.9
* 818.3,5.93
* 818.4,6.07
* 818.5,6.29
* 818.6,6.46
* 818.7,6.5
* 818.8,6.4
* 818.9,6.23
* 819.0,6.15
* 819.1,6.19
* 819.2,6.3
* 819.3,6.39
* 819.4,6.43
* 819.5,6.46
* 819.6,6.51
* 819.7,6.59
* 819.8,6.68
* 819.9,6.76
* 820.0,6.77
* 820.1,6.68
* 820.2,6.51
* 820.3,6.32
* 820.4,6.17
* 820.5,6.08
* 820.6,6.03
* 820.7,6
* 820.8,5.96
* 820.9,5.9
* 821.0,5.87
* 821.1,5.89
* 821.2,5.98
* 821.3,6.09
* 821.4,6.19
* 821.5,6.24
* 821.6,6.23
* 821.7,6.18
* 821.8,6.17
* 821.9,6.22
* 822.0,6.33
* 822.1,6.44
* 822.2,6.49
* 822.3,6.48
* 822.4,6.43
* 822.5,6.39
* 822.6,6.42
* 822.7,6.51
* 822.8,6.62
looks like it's 0.15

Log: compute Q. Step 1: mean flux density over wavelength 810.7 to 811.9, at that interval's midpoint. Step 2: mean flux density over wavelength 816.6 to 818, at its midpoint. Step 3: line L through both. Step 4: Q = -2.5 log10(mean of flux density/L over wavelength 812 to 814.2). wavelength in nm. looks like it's 0.000 mag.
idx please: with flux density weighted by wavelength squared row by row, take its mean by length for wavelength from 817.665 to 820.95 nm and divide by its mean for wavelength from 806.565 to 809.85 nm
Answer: 1.03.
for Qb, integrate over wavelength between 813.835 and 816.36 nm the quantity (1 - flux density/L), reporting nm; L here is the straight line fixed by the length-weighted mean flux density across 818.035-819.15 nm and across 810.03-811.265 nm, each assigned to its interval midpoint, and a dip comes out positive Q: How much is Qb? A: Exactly 0.02 nm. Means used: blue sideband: 6.34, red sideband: 6.18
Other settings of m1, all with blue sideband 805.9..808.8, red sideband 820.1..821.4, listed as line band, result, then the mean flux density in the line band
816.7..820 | -0.05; 6.21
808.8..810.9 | -0.04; 6.3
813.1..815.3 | -0.07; 6.34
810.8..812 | -0.04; 6.38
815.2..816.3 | 0.01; 6.07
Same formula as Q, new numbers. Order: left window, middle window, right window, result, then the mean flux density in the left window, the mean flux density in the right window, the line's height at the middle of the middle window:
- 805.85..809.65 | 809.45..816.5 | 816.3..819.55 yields -0.01 mag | 6.23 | 6.15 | 6.19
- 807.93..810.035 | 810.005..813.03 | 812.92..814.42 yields 0.02 mag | 6.3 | 6.41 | 6.36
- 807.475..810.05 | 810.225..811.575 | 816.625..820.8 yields -0.02 mag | 6.25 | 6.23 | 6.25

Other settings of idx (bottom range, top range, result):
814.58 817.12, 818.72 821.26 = 1.04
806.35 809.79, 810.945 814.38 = 1.02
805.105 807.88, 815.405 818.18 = 1.01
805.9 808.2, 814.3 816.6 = 1.01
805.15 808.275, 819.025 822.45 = 1.05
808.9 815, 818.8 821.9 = 1.01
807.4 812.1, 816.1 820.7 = 1.01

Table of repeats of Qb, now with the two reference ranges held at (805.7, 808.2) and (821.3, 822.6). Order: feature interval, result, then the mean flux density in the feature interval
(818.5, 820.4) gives -0.049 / 6.45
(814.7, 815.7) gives 0.028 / 6.07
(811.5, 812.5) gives -0.011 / 6.28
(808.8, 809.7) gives -0.017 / 6.3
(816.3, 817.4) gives 0.028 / 6.1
